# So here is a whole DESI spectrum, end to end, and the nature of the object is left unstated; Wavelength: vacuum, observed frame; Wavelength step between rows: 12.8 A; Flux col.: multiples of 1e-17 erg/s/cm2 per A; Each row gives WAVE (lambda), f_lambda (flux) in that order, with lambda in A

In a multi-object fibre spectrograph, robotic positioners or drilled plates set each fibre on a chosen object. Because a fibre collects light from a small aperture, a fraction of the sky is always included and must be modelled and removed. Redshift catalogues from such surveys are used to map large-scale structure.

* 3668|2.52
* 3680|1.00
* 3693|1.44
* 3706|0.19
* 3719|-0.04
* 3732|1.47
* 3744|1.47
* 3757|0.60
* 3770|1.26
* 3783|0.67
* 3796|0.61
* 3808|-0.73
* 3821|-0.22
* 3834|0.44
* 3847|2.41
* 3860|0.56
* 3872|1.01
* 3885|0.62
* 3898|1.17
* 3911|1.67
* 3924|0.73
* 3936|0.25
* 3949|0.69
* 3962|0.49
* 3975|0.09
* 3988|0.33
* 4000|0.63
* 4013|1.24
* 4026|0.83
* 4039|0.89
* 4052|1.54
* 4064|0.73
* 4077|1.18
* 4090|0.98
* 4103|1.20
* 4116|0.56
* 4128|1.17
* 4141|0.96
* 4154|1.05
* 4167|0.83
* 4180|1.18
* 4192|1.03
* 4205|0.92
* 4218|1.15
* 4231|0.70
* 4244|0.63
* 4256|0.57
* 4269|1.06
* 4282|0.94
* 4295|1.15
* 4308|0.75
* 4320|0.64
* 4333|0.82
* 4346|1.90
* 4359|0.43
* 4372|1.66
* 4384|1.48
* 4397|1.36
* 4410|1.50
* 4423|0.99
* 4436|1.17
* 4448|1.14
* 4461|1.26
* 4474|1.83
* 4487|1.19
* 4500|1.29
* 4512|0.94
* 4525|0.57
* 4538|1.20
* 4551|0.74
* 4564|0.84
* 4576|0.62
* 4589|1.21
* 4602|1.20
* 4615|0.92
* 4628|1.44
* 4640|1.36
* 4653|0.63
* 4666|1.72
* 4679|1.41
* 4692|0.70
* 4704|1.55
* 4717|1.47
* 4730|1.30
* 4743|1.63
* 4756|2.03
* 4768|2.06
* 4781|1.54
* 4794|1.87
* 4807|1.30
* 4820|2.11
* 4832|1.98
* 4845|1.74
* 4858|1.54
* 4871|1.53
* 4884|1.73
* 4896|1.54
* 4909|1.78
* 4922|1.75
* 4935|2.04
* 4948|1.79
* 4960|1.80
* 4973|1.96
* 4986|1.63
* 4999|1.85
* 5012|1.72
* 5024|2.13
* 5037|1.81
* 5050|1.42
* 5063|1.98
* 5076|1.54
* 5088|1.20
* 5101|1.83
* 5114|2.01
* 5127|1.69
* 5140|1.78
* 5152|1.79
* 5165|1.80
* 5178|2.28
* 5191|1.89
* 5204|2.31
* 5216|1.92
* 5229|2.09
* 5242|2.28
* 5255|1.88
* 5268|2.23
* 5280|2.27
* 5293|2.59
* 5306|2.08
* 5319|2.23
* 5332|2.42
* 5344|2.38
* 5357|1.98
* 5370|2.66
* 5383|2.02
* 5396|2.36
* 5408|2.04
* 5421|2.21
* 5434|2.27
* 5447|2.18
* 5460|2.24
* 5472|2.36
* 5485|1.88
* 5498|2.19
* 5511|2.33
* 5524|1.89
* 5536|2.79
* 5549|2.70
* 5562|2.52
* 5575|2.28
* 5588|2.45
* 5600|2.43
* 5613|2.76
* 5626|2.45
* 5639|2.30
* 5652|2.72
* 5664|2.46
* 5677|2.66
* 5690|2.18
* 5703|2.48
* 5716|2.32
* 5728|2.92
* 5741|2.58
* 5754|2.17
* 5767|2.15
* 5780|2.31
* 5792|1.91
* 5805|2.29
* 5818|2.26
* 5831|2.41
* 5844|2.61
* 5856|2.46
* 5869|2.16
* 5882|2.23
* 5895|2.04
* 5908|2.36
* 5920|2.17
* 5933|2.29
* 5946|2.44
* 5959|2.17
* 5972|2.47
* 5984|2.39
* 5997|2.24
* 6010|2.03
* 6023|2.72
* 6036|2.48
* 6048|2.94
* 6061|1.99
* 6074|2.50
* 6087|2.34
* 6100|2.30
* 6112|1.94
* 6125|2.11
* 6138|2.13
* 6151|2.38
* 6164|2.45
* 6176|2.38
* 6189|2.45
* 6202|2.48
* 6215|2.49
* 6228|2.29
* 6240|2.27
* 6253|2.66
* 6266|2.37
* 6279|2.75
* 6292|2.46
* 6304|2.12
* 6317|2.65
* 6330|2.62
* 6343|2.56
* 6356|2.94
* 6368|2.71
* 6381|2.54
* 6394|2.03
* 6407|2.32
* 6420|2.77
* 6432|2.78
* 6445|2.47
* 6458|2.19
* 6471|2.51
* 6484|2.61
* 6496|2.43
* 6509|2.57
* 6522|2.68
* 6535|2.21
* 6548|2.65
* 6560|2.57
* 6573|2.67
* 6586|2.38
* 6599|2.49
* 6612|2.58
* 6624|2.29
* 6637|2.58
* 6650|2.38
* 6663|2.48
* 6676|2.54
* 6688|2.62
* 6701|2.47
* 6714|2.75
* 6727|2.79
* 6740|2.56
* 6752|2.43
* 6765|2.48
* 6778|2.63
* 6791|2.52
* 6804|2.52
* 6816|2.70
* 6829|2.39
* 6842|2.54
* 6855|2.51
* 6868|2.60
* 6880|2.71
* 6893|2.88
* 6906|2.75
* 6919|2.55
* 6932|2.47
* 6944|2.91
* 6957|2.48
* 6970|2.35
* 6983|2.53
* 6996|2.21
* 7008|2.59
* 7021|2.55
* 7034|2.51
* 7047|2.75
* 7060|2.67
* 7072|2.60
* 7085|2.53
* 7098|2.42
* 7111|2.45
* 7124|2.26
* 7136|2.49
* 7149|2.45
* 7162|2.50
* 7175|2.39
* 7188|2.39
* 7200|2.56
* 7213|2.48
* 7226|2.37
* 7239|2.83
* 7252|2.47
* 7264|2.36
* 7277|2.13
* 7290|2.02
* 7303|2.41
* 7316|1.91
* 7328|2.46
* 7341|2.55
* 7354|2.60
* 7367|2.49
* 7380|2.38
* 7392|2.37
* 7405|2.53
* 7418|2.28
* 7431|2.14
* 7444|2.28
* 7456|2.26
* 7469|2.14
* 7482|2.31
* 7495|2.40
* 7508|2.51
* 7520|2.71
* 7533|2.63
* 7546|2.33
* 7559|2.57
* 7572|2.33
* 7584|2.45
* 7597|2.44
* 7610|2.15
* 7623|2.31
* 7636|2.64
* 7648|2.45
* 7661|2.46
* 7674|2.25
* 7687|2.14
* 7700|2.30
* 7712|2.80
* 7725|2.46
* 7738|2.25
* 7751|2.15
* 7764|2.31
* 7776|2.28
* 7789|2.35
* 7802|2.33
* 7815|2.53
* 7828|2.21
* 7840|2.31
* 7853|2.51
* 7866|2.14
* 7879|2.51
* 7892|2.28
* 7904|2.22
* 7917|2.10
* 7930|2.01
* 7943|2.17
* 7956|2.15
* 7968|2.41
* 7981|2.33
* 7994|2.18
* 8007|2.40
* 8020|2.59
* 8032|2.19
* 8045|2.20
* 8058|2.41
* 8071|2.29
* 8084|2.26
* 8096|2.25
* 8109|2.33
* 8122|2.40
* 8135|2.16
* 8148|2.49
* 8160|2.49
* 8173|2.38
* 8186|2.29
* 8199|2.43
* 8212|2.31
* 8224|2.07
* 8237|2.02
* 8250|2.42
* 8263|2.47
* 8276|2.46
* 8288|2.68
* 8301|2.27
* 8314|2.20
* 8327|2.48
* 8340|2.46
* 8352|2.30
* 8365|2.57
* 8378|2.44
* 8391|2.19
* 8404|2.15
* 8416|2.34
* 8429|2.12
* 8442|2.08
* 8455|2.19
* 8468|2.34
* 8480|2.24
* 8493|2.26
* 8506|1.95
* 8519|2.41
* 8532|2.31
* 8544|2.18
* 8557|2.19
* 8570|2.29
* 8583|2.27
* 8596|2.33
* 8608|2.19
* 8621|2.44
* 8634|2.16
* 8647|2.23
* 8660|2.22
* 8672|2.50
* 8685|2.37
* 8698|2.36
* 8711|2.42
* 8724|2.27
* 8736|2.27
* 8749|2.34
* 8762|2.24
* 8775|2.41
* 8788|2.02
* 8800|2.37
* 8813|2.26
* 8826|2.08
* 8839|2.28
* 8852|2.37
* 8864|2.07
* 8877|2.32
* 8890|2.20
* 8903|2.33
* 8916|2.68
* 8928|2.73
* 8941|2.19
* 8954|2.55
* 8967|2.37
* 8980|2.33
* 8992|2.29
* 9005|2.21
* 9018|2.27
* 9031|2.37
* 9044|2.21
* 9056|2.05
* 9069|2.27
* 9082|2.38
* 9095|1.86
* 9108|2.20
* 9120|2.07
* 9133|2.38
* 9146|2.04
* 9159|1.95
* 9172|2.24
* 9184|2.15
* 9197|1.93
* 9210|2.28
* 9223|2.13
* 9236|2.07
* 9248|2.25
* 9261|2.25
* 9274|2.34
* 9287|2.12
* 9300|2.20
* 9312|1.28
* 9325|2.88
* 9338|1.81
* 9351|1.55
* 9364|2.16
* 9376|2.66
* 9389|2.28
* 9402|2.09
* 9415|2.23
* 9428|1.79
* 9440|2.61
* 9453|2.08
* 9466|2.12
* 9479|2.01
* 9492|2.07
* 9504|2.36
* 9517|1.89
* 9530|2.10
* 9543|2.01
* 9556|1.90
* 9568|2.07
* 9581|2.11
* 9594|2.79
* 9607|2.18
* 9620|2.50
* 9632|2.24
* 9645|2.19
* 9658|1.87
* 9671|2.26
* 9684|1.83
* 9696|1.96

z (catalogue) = 0.182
